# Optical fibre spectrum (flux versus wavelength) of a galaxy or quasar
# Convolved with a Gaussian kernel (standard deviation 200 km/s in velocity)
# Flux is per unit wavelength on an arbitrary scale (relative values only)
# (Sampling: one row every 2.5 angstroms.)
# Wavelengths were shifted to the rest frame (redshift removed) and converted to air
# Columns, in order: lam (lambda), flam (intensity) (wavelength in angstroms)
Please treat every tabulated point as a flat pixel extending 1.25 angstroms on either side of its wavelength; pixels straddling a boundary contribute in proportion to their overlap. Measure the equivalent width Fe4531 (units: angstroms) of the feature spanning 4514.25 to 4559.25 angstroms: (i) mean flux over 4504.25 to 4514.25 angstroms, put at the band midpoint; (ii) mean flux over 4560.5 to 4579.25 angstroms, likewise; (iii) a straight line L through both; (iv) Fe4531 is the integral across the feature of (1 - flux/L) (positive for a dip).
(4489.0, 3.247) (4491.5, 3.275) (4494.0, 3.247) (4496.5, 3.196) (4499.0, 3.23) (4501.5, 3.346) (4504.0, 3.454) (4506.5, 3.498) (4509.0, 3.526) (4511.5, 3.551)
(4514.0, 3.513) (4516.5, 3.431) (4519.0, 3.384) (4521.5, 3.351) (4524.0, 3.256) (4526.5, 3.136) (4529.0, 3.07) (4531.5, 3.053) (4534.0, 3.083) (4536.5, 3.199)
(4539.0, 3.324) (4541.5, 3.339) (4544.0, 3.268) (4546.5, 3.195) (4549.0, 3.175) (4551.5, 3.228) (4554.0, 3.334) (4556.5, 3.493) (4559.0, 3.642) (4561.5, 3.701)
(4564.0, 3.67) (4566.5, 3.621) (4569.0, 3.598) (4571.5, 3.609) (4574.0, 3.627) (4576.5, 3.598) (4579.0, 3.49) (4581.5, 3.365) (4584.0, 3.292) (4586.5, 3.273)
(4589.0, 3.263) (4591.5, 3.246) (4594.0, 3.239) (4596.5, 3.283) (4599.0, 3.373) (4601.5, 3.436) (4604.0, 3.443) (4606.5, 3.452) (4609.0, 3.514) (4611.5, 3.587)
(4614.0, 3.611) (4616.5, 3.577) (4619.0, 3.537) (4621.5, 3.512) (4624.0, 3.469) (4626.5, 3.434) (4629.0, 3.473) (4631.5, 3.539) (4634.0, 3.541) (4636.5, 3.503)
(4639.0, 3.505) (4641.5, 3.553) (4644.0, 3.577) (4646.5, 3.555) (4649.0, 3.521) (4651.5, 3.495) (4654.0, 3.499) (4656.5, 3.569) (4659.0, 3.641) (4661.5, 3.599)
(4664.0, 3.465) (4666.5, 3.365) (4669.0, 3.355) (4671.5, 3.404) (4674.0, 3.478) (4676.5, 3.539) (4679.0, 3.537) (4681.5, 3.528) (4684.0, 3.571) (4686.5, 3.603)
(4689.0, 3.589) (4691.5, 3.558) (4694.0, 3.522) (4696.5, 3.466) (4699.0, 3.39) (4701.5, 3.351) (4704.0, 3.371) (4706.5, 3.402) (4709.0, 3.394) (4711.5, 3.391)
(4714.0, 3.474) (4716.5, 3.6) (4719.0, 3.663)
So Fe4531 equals 3.7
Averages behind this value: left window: 3.52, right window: 3.62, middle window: 3.27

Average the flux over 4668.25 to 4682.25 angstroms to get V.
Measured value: 3.48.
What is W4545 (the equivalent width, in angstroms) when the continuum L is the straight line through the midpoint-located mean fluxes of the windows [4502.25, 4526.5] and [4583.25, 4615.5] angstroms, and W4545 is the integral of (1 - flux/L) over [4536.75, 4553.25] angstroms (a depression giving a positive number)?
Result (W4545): 0.8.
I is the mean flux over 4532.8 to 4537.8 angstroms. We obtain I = 3.14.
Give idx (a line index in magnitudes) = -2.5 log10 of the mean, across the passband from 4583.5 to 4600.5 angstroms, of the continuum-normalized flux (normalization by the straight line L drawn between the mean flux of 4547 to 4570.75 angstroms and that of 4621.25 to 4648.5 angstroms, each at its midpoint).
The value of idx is 0.07 mag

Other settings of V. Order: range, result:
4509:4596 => 3.37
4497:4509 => 3.39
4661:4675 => 3.44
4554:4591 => 3.51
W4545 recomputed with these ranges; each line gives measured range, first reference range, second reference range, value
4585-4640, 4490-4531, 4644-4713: -0.3 angstroms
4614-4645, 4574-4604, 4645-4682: -0.7 angstroms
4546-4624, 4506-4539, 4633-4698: -1.2 angstroms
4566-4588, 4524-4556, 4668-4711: -1.5 angstroms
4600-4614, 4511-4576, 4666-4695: -0.2 angstroms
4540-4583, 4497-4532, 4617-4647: -0.6 angstroms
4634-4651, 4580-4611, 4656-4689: -0.4 angstroms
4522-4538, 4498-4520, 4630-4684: 1.4 angstroms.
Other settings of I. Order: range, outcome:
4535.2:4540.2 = 3.26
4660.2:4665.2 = 3.53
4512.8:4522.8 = 3.42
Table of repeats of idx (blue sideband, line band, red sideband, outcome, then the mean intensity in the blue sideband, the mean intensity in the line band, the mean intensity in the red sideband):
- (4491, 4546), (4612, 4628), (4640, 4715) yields -0.03 mag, 3.3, 3.53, 3.49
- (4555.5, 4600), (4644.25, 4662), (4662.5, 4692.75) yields -0.02 mag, 3.47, 3.55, 3.5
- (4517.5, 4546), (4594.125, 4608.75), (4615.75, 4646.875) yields 0.01 mag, 3.22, 3.39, 3.52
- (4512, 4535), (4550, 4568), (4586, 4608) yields -0.07 mag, 3.26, 3.52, 3.34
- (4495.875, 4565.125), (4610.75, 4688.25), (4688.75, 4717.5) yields -0.03 mag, 3.35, 3.52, 3.45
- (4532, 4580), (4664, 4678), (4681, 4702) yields 0.02 mag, 3.43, 3.43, 3.51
